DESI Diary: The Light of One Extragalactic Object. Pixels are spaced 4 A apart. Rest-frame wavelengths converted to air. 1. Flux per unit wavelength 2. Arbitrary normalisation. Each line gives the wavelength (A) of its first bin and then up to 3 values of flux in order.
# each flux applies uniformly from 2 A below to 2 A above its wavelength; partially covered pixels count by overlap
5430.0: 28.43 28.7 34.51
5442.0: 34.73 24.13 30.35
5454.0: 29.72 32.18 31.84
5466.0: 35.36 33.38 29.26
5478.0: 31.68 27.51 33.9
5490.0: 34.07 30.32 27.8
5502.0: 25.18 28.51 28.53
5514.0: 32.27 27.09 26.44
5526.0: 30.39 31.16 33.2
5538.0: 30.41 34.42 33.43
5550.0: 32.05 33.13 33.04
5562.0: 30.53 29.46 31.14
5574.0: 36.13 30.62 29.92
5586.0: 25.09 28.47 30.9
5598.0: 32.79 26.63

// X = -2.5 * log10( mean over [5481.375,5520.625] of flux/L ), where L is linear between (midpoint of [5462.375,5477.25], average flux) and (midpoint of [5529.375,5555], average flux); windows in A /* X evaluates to 0.10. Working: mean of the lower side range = 32.5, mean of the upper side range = 32.6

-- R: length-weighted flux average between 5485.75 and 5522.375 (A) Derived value 29.3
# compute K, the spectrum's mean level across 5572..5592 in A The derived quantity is 30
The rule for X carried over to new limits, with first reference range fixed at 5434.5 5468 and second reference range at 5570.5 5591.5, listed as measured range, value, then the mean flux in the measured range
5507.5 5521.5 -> 0.07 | 29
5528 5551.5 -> -0.06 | 32.5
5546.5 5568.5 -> -0.05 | 31.8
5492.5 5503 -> 0.11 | 27.9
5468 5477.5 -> 0.00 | 31.4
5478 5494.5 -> -0.02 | 31.6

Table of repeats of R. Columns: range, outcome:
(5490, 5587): 30.6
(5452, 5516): 30.7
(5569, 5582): 32.3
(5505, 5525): 28.7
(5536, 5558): 32.7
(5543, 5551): 33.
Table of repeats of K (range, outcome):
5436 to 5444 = 34.6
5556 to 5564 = 31.8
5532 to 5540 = 31.8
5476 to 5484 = 29.6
